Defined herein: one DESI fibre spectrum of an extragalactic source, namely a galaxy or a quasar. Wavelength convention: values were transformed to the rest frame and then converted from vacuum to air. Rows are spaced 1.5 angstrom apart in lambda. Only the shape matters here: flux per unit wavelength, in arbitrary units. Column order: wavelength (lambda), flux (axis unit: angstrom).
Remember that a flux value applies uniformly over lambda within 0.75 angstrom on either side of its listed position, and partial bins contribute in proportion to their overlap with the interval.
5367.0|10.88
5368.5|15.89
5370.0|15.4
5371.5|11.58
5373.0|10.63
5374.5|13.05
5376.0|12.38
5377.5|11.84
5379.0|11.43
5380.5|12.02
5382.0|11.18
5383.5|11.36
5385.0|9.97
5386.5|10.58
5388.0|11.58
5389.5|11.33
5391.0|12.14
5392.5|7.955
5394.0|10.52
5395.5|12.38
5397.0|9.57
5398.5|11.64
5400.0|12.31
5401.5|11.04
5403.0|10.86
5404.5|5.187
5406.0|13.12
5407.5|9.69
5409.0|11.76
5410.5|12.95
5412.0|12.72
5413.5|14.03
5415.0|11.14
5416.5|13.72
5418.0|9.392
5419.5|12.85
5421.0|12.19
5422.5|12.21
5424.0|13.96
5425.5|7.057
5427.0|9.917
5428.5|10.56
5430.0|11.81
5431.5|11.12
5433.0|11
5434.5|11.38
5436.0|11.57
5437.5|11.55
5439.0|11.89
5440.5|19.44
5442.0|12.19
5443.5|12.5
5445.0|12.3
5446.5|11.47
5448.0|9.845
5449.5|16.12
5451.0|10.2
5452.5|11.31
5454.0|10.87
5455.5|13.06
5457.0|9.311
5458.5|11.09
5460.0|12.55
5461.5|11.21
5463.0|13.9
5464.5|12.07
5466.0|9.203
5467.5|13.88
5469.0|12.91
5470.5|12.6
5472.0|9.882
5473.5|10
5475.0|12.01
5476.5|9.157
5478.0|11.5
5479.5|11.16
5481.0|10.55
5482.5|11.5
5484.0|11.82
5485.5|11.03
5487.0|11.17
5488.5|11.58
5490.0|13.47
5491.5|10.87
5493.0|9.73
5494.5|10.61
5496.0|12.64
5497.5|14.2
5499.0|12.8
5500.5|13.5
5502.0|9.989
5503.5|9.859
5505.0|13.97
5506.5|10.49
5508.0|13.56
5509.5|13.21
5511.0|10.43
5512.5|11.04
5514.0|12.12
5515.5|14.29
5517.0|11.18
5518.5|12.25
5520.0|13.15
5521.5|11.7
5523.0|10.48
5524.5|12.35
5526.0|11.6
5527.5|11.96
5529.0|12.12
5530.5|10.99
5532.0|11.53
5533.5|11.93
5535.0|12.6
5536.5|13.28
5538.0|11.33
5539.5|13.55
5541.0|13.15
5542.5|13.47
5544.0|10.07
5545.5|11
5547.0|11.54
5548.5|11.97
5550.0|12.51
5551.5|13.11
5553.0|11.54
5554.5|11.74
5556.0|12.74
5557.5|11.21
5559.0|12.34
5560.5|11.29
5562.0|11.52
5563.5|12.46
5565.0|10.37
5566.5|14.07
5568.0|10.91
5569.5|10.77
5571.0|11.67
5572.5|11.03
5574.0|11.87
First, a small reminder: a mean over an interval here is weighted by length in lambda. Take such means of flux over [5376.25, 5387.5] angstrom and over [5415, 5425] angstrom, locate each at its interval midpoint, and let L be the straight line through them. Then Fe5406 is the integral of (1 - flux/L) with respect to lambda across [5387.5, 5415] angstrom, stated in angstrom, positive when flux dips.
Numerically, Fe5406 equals 1.3 angstrom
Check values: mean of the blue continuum 11.3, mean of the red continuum 12.2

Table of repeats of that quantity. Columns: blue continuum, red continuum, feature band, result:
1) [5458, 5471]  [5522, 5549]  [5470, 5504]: 2.0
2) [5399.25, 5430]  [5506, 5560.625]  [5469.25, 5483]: 0.8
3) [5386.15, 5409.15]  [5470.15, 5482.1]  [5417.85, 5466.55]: -4.5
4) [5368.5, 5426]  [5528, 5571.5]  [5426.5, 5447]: -0.8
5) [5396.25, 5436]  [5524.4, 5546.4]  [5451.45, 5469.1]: -0.2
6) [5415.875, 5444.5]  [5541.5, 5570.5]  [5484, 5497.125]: 0.4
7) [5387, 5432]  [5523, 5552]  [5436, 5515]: -1.3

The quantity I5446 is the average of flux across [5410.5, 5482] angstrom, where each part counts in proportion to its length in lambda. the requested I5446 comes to 11.8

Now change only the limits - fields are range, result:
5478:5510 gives 11.8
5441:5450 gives 12.5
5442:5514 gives 11.7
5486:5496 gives 11.3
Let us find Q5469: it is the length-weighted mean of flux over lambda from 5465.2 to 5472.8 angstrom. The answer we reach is 11.7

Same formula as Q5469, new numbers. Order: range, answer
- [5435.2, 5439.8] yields 11.8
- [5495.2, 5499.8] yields 13.2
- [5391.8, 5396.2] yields 10.3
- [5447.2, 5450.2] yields 12.9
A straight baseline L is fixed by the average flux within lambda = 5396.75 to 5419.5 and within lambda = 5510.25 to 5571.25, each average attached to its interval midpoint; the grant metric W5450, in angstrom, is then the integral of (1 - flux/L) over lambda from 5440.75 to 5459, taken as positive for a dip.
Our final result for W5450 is -0.6 angstrom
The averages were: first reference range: 11.4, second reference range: 11.9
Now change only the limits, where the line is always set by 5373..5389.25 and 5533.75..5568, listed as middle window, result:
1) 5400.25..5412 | 0.7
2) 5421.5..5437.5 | 0.8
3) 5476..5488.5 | 0.8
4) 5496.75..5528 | -0.4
